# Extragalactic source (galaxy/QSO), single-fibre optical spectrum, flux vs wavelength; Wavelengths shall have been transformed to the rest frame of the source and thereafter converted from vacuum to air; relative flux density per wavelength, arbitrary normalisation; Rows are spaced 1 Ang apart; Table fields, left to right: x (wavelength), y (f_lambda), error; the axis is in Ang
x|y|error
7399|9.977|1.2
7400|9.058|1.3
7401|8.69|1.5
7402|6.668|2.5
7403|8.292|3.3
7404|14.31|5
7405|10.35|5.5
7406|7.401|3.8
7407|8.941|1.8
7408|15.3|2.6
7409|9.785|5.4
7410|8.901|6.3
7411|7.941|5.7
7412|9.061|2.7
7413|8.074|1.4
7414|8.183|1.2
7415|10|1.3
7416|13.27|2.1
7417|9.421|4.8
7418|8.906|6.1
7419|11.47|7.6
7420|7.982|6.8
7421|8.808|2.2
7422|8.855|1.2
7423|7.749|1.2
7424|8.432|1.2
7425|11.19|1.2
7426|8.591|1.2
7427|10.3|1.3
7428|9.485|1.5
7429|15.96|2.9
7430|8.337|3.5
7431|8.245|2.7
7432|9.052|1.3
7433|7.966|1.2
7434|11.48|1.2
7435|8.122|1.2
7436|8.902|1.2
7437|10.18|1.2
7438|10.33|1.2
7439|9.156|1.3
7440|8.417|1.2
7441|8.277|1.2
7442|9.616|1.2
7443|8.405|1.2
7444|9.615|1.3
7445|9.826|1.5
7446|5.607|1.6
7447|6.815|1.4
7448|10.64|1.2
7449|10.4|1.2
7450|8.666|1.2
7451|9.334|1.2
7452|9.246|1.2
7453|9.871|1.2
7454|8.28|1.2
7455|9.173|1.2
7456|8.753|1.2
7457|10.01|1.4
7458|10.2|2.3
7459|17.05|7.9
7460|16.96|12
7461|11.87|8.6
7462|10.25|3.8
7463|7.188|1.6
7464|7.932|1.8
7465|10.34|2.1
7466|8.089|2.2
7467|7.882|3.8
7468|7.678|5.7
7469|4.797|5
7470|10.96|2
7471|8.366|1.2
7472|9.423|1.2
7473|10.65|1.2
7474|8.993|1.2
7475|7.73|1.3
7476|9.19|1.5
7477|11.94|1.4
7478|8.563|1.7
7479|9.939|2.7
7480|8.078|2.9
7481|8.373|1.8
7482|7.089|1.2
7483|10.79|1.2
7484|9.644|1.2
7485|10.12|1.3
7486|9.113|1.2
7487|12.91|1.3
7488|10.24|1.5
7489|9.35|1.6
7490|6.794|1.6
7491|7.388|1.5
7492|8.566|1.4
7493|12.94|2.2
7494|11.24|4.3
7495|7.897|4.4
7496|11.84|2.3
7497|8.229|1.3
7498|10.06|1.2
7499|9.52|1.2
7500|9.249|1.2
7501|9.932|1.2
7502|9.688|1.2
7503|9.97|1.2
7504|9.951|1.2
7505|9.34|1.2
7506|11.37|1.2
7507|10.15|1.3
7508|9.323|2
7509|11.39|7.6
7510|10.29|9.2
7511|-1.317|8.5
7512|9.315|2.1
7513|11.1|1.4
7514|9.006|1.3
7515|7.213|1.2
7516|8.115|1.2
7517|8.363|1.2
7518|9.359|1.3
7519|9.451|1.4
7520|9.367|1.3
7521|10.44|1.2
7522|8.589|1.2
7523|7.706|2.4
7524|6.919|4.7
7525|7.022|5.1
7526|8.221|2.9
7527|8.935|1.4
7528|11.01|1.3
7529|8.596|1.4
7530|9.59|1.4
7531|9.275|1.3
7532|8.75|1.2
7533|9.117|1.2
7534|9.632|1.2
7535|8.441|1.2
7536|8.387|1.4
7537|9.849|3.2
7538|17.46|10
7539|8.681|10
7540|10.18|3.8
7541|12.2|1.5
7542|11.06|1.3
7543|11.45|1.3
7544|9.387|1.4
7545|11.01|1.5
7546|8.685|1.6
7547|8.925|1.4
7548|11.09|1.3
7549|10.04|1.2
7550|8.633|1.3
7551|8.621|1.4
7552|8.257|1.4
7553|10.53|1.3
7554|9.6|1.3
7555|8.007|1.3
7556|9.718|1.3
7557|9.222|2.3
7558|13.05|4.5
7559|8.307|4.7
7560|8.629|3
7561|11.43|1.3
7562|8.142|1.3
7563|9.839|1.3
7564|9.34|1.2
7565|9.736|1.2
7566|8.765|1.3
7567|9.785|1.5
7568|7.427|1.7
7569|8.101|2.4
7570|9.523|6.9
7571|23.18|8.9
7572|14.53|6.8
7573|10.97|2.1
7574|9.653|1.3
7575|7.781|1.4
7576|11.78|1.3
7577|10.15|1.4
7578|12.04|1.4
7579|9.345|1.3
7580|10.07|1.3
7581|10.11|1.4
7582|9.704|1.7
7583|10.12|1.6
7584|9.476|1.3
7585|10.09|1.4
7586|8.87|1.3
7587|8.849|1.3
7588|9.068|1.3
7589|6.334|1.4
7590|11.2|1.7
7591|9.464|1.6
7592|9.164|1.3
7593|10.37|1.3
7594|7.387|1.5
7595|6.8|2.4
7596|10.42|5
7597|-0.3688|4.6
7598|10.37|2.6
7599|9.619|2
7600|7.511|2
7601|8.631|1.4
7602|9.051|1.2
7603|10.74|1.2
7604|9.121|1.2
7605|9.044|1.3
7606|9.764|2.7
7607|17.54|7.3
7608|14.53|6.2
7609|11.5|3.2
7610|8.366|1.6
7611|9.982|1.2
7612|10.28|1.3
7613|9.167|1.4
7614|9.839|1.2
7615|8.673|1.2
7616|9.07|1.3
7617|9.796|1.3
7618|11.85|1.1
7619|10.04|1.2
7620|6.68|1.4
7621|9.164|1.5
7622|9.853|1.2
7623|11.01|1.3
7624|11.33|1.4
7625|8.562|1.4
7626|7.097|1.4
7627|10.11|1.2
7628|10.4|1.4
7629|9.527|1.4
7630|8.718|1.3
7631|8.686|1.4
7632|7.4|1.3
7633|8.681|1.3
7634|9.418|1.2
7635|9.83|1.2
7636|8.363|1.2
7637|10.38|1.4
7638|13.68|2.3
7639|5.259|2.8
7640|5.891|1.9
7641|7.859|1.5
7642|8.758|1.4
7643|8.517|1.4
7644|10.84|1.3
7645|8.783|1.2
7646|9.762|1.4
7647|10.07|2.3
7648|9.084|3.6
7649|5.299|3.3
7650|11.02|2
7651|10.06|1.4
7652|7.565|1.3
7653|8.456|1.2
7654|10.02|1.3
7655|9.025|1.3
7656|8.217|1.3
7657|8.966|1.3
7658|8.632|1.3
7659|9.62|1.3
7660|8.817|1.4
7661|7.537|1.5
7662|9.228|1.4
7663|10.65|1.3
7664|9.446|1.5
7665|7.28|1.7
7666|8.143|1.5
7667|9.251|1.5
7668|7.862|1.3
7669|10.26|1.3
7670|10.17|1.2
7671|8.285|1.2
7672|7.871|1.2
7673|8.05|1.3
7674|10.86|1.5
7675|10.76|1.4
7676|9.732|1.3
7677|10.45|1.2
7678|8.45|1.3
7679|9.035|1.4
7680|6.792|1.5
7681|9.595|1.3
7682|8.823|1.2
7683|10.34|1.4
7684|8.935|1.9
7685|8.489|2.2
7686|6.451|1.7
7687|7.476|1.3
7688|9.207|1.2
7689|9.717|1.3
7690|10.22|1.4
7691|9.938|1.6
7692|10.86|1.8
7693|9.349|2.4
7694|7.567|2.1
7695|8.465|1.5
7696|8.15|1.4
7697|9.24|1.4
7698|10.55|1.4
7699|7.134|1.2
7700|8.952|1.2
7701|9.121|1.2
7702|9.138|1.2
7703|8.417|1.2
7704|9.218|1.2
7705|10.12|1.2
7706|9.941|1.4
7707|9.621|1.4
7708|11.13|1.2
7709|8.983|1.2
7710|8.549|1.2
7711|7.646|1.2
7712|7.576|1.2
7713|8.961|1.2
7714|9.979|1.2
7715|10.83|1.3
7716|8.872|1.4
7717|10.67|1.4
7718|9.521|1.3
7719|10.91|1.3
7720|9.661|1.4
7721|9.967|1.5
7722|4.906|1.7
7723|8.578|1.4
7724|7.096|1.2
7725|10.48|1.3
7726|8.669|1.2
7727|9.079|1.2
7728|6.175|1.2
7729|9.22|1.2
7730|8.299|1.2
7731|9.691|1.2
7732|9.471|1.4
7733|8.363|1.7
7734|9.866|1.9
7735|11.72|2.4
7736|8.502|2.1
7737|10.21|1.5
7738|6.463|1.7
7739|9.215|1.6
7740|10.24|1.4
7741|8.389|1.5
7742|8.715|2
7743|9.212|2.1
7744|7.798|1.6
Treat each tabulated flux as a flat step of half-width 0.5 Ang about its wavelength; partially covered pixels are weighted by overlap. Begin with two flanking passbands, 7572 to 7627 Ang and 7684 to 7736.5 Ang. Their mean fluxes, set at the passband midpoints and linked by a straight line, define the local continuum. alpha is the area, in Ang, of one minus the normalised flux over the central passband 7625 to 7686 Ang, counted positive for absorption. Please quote 2.4 Ang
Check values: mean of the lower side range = 9.62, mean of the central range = 8.96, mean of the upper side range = 9.05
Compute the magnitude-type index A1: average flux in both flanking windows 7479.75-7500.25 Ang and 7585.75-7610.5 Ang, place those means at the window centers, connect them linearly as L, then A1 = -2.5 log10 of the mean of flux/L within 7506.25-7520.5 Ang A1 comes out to 0.093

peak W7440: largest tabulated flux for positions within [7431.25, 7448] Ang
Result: 11.48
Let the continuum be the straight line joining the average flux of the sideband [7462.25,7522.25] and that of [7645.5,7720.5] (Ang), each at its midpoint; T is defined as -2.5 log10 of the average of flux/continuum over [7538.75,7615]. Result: -0.08 mag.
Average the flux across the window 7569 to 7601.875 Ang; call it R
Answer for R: 9.72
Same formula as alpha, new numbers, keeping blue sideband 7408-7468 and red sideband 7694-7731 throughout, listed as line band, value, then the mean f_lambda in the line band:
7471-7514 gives 0.2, 9.42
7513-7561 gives -0.7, 9.49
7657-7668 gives 0.3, 8.82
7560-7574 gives -2.1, 10.7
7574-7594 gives -0.8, 9.63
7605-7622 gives -2.1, 10.3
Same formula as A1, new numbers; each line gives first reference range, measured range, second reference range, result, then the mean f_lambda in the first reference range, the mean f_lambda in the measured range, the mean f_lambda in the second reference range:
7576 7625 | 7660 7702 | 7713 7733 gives 0.03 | 9.62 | 8.99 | 9.04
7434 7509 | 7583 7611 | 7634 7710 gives -0.02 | 9.52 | 9.39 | 9.04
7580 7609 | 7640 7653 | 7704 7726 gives 0.06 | 9.44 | 8.83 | 9.22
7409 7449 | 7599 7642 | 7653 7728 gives -0.05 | 9.29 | 9.57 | 9.04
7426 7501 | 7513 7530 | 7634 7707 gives 0.07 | 9.51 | 8.74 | 9.01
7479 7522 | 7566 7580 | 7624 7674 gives -0.20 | 9.31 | 11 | 8.93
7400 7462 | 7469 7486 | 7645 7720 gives 0.04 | 9.69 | 9.22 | 9.1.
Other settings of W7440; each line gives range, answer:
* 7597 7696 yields 17.54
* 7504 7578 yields 23.18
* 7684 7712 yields 11.13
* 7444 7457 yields 10.64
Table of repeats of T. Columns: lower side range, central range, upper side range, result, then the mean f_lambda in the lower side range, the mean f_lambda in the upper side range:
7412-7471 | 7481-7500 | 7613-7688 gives -0.03 mag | 9.48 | 9.04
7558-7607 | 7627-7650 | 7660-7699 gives 0.04 mag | 9.69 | 9.01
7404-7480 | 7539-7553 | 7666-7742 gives -0.07 mag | 9.53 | 9.07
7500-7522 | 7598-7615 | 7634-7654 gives -0.14 mag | 9.12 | 8.96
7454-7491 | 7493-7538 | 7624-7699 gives 0.03 mag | 9.57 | 8.99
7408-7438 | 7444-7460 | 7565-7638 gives -0.02 mag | 9.58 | 9.75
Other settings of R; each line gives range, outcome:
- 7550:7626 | 9.76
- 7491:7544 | 9.45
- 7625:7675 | 8.95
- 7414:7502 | 9.52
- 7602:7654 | 9.52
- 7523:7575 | 9.9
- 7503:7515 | 9.04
